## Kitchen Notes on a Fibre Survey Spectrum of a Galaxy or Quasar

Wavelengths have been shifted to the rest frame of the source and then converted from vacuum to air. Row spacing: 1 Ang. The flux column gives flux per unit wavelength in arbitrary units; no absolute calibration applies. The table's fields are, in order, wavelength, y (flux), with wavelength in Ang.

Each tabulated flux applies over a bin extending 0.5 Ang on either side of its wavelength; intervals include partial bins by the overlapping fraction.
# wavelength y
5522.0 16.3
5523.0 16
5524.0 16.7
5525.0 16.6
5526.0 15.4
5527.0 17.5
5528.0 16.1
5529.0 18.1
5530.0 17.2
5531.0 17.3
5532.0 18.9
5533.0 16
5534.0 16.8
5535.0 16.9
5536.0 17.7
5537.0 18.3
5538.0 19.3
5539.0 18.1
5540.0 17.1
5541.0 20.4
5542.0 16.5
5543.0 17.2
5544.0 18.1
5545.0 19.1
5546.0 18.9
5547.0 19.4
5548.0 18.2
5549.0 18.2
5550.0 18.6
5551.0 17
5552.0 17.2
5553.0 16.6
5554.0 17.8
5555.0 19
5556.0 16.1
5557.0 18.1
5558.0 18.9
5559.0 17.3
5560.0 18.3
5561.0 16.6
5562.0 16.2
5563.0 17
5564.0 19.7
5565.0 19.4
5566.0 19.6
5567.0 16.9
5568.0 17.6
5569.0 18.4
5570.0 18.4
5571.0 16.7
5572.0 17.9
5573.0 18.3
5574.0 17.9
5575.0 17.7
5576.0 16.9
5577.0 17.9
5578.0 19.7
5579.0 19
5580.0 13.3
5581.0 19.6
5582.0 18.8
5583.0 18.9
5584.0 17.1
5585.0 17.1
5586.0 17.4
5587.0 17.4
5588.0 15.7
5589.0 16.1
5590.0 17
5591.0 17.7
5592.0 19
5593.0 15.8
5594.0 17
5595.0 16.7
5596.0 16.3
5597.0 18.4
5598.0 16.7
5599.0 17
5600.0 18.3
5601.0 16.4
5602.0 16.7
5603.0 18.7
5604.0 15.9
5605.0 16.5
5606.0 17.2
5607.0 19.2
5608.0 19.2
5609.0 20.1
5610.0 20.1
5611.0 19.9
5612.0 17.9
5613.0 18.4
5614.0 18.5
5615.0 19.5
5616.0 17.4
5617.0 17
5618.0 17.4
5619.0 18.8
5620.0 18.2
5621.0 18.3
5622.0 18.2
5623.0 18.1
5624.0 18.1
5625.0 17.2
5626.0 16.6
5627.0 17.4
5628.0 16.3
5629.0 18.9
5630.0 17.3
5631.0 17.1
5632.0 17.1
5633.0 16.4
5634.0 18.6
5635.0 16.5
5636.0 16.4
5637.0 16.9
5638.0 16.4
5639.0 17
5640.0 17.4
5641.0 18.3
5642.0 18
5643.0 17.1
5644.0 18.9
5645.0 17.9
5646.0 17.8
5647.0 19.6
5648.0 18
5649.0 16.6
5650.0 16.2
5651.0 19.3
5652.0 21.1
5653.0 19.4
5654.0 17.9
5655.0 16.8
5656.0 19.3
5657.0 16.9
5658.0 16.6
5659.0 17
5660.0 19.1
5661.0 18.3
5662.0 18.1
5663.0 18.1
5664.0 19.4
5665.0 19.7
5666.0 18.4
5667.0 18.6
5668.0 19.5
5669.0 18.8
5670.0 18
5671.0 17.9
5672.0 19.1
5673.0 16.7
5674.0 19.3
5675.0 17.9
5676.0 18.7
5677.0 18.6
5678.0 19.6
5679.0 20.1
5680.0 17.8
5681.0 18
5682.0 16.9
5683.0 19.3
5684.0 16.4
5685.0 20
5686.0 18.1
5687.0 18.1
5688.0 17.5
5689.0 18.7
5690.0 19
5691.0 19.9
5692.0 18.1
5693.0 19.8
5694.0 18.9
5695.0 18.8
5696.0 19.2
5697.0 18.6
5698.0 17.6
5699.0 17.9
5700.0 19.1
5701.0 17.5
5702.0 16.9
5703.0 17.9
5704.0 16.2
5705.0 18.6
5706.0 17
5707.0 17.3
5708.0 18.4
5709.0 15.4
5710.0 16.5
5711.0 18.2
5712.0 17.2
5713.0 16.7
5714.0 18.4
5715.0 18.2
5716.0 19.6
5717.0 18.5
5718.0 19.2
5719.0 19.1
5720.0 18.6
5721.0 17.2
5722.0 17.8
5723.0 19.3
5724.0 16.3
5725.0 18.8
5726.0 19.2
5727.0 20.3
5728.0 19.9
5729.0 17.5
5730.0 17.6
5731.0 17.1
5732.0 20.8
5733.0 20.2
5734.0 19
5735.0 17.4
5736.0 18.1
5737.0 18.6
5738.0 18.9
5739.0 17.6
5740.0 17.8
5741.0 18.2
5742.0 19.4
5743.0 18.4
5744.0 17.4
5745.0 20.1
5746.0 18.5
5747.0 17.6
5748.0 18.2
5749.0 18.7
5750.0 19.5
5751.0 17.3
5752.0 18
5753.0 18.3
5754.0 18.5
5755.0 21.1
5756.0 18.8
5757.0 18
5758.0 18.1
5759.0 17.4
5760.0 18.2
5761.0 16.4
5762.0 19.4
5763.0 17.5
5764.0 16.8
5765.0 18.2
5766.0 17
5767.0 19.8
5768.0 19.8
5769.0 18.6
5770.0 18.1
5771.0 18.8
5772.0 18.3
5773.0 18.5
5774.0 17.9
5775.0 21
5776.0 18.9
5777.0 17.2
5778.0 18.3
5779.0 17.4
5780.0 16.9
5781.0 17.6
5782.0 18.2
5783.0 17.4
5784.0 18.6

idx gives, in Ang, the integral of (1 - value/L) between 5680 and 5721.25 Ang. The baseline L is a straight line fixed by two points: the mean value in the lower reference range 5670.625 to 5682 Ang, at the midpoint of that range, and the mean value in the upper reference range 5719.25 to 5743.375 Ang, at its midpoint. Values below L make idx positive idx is 0.82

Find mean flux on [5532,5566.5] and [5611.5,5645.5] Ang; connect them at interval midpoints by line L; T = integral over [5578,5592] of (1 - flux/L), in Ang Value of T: 0.3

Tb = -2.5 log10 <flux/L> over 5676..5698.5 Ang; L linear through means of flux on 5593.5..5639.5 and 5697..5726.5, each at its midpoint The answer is -0.05 mag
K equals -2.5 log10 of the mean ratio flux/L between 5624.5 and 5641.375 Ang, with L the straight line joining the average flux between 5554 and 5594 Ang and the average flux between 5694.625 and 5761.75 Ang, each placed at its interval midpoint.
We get 0.05 mag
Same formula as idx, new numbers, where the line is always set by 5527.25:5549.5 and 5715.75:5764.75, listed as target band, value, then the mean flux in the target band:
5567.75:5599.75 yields 0.9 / 17.5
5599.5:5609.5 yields 0.1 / 17.8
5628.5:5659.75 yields 0.8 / 17.7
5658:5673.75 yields -0.1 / 18.4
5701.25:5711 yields 0.6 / 17.2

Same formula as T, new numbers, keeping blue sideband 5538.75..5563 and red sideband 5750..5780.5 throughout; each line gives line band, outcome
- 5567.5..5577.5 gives 0.07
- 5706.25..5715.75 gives 0.40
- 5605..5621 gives -0.47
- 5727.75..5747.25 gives -0.27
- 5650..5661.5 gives -0.11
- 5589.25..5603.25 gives 0.57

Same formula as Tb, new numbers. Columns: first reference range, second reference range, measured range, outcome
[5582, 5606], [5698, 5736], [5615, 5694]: -0.03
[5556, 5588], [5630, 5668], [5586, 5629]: 0.01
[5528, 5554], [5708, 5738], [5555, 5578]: 0.00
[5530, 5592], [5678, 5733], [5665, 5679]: -0.03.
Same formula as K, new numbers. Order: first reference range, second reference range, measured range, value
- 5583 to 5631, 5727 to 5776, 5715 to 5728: -0.02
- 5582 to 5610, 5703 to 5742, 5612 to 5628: -0.02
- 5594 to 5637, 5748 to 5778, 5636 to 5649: 0.01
